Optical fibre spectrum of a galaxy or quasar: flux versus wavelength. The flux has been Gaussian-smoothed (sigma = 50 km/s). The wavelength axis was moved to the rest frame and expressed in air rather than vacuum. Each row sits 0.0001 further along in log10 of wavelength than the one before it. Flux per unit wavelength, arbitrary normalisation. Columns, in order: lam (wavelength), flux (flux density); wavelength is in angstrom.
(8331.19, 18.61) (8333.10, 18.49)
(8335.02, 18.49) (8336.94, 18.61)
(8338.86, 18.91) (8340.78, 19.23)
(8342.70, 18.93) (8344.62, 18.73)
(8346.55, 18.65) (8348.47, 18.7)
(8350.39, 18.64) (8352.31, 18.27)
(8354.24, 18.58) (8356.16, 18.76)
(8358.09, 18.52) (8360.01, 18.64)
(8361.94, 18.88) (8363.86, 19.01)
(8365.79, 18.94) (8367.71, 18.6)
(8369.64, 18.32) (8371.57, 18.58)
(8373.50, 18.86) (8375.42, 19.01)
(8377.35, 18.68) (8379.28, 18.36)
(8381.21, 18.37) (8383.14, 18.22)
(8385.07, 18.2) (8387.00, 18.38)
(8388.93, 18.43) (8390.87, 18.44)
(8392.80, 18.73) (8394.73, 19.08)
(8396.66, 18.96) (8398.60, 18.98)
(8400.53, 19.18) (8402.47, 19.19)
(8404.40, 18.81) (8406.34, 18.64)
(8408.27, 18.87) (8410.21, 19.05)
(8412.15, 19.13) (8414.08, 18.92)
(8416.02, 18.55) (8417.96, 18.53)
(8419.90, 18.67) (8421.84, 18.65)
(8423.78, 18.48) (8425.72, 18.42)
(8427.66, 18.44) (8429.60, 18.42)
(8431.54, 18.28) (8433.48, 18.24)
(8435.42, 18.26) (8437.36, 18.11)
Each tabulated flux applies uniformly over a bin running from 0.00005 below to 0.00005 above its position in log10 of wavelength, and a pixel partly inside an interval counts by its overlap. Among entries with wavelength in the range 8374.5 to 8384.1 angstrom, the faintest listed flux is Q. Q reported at 18.22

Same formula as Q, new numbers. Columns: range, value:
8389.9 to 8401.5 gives 18.44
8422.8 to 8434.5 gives 18.24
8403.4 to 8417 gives 18.55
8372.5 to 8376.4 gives 18.86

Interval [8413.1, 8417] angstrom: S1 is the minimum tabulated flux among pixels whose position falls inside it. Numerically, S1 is 18.55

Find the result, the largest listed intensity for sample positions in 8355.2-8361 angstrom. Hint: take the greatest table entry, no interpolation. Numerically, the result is 18.76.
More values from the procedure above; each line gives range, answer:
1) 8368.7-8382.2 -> 19.01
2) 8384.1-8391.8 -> 18.44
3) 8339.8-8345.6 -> 19.23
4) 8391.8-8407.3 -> 19.19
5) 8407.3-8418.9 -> 19.13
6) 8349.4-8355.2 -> 18.64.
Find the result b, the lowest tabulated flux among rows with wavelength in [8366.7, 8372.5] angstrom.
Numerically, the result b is 18.32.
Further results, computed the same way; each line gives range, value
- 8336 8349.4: 18.61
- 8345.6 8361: 18.27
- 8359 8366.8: 18.64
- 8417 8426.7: 18.42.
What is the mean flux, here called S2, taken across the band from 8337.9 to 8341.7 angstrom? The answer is 19.1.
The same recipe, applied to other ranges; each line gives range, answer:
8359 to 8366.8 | 18.9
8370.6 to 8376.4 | 18.8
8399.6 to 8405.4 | 19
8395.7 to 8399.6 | 19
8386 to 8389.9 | 18.4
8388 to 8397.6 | 18.7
